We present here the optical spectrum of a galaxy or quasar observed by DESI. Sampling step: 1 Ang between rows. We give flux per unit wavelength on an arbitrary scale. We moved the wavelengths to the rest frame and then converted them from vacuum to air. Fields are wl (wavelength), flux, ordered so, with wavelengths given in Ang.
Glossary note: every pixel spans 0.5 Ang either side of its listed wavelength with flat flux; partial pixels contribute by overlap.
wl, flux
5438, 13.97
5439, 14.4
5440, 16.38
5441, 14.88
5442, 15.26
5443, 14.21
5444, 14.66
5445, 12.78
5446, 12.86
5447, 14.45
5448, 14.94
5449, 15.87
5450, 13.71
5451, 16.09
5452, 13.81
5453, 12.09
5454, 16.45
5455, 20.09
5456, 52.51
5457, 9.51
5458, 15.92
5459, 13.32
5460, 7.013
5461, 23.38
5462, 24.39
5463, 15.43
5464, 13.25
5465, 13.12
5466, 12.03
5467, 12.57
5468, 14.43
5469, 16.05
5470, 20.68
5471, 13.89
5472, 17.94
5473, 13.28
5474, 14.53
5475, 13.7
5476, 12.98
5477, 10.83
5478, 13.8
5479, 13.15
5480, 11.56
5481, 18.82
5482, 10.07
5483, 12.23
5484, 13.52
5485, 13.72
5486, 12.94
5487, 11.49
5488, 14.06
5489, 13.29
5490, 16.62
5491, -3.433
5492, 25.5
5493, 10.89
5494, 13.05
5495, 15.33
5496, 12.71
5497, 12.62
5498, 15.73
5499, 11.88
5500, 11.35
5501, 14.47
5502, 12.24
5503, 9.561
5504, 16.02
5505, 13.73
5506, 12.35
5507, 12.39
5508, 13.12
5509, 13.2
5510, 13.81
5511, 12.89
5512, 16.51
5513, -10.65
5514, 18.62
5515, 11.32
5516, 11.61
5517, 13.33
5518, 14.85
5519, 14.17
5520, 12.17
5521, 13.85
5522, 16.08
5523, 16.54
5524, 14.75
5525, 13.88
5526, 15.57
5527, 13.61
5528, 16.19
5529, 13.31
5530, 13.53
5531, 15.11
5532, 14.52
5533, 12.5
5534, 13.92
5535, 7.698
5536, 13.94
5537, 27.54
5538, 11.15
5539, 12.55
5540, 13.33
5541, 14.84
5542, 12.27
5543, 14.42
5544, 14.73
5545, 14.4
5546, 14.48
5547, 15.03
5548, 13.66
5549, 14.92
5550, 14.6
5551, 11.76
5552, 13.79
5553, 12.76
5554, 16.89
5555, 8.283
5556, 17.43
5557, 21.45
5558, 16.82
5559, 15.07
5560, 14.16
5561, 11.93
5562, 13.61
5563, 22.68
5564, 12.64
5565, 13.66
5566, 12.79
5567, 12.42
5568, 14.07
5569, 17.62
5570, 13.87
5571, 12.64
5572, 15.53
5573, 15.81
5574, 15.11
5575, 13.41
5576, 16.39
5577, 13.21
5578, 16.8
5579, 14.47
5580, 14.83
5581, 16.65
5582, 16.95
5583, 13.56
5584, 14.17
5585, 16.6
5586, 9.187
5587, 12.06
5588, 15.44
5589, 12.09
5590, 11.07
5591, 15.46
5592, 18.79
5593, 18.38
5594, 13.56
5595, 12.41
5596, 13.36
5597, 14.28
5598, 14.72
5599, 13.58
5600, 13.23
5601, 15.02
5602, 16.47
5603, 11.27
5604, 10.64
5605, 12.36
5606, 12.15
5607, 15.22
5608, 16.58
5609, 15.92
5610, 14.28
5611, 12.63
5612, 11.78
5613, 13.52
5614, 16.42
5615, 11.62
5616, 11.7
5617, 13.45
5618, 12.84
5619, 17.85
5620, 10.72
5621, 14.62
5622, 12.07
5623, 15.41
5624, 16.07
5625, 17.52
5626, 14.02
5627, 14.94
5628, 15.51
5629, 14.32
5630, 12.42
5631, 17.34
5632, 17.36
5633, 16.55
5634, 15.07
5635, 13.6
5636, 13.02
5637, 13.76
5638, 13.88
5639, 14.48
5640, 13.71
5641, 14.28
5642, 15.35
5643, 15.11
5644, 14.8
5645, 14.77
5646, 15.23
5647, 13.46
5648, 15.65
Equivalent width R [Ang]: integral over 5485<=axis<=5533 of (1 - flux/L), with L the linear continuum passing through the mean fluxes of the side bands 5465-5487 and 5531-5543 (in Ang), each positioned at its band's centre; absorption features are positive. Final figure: 3.0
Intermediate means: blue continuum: 13.9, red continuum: 14.1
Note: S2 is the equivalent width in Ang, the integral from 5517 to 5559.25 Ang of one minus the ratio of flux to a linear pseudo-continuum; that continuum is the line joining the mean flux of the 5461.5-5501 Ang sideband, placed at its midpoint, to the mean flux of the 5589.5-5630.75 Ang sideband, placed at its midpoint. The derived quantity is -1.5 Ang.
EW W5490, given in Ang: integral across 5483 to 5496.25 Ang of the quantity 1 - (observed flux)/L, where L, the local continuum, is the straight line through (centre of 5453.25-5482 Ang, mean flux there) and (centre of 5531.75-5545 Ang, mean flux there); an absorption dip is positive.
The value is 2.1 Ang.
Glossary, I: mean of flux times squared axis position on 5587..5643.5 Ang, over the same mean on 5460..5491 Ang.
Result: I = 1.06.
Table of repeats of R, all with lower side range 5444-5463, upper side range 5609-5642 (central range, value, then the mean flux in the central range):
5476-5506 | 6.3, 13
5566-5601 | 1.3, 14.4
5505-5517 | 3.4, 11.6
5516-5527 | 1.1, 14.3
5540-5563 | 1.4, 14.6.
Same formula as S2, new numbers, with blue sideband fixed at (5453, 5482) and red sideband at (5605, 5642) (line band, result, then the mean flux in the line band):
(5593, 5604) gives 0.57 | 13.9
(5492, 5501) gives 1.15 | 13.7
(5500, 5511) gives 1.86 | 13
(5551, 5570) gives 0.31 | 14.8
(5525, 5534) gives 0.66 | 14.2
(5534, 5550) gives 0.96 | 14.3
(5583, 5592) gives 0.70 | 13.6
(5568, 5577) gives 0.01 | 14.9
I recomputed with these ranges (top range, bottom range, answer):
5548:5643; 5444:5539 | 1.06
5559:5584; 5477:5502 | 1.16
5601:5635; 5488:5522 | 1.17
